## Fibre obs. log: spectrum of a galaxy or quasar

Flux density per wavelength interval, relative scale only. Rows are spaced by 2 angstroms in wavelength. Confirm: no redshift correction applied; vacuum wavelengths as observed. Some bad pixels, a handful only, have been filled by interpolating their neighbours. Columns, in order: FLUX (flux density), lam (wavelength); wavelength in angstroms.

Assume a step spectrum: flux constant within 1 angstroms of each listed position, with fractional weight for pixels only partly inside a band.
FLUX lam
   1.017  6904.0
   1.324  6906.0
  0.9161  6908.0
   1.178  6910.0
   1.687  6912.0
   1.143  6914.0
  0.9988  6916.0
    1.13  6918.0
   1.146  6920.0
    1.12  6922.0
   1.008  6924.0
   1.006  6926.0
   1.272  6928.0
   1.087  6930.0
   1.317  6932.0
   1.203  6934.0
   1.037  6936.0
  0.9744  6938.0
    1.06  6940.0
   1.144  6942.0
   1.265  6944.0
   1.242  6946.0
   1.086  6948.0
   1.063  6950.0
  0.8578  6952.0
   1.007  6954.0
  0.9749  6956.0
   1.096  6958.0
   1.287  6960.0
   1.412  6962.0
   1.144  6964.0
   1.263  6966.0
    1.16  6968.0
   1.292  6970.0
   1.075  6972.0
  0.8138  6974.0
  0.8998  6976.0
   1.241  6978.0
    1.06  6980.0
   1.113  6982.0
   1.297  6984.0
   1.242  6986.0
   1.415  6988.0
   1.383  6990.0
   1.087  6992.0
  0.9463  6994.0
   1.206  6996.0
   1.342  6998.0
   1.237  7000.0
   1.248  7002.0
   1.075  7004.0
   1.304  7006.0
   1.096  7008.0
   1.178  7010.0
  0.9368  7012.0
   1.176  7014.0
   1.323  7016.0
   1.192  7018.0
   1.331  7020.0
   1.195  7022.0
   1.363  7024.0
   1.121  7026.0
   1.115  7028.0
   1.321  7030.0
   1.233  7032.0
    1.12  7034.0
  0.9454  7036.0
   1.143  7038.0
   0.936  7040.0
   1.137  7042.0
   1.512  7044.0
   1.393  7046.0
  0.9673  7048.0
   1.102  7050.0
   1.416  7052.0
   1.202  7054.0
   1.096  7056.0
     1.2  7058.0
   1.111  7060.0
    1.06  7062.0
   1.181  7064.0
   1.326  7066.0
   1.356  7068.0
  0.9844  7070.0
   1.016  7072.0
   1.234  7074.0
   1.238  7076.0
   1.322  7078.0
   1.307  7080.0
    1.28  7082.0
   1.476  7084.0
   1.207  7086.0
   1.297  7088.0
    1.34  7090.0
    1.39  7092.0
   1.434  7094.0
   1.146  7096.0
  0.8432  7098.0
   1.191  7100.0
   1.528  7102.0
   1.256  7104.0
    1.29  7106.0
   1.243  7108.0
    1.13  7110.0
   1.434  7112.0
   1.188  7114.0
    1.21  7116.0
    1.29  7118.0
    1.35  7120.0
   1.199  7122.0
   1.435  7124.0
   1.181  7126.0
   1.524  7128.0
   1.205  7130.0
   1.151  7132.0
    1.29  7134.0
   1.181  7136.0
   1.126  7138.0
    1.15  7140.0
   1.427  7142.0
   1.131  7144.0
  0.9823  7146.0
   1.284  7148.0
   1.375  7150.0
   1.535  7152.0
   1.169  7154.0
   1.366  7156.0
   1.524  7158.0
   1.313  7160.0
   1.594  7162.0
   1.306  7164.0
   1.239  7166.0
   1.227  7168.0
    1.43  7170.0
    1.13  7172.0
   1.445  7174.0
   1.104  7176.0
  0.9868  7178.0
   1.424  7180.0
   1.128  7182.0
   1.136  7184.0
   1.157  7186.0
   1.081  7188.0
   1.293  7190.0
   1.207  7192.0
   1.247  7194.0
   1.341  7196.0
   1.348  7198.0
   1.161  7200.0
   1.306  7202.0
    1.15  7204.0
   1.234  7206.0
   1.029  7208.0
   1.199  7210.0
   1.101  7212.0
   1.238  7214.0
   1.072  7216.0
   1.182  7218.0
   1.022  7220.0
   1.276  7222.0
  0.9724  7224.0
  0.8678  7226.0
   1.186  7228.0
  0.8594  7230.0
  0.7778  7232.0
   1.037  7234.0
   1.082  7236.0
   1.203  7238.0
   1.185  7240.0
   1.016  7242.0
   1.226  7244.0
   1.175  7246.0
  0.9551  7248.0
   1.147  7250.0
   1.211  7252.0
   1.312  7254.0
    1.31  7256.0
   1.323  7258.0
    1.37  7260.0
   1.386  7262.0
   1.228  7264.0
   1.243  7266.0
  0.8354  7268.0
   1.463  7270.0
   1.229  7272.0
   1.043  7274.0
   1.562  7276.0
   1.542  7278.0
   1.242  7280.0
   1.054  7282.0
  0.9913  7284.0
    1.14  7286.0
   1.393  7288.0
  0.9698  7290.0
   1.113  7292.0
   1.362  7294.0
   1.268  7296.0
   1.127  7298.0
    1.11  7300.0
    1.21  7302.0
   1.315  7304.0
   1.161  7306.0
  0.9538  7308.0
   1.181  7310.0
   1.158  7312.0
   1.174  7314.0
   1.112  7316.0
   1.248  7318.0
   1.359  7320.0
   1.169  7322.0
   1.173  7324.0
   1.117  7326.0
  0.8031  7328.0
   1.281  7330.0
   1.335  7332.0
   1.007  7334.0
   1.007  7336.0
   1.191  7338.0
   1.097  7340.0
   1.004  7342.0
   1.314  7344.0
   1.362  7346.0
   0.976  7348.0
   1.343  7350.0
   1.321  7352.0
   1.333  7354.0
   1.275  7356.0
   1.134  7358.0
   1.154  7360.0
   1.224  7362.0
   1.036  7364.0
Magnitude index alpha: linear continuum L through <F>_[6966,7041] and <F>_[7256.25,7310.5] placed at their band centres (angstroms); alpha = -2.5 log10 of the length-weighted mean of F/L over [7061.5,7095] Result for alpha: -0.074 mag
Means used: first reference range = 1.17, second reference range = 1.22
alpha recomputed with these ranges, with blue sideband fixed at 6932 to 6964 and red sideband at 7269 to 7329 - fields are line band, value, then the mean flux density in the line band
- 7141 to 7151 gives -0.07 mag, 1.24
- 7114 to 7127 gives -0.10 mag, 1.27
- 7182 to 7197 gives -0.03 mag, 1.2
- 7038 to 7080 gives -0.04 mag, 1.19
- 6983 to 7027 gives -0.07 mag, 1.21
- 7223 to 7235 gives 0.23 mag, 0.95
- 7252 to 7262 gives -0.12 mag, 1.32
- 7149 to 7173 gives -0.16 mag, 1.35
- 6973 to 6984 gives 0.08 mag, 1.05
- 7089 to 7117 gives -0.10 mag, 1.26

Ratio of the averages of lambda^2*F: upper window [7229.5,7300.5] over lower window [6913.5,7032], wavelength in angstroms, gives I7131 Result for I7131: 1.11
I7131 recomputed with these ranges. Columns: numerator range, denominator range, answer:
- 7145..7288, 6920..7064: 1.11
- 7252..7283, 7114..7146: 1.06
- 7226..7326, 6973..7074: 1.08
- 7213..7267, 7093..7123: 0.95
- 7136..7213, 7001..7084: 1.08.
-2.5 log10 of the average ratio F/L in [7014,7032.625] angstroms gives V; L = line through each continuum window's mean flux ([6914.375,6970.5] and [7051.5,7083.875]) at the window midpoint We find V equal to -0.05 mag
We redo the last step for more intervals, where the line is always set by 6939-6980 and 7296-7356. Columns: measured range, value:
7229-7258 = 0.04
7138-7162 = -0.14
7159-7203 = -0.09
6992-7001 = -0.05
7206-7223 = 0.01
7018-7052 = -0.06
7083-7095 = -0.19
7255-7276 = -0.08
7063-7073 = -0.04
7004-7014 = 0.00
